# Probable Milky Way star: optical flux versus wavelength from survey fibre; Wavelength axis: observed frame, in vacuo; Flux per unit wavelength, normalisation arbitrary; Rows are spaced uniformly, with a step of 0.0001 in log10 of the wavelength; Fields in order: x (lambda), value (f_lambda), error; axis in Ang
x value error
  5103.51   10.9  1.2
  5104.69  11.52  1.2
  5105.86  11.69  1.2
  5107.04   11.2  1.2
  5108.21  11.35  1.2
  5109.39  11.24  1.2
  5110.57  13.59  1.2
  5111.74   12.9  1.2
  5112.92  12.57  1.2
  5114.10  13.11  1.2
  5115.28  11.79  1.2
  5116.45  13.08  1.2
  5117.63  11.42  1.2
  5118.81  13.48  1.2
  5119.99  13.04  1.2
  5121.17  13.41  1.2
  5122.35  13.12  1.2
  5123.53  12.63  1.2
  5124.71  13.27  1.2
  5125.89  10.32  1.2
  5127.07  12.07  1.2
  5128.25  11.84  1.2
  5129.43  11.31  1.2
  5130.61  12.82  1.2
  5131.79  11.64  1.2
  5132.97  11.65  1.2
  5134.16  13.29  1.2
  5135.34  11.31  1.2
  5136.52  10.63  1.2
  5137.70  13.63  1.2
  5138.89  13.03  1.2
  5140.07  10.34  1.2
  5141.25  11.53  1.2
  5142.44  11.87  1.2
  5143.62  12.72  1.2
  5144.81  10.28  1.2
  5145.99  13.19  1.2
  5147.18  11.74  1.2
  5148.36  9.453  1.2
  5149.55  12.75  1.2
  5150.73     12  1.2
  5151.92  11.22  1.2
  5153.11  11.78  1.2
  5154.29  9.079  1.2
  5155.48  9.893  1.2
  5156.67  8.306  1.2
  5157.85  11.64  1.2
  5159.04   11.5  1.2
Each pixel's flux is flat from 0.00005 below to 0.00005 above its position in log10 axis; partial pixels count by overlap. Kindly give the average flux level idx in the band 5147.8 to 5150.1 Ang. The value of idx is 11.1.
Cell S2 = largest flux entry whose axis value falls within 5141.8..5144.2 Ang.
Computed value 12.72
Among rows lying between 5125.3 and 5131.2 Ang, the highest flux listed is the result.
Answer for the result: 12.82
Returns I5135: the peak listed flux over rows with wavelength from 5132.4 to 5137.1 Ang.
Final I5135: 13.29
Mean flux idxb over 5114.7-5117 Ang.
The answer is 12.5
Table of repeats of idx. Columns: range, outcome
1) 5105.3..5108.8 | 11.4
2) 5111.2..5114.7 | 12.8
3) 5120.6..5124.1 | 13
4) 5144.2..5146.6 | 11.7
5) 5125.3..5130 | 11.4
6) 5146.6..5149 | 10.6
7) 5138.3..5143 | 11.7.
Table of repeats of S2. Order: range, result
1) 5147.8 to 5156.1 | 12.75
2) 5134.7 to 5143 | 13.63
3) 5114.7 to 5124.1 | 13.48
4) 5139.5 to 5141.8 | 11.53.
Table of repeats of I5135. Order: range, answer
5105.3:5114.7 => 13.59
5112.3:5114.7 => 13.11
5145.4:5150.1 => 13.19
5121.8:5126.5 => 13.27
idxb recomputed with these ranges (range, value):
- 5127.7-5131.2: 12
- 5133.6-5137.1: 11.7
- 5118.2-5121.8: 13.3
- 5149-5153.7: 11.9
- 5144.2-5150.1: 11.5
